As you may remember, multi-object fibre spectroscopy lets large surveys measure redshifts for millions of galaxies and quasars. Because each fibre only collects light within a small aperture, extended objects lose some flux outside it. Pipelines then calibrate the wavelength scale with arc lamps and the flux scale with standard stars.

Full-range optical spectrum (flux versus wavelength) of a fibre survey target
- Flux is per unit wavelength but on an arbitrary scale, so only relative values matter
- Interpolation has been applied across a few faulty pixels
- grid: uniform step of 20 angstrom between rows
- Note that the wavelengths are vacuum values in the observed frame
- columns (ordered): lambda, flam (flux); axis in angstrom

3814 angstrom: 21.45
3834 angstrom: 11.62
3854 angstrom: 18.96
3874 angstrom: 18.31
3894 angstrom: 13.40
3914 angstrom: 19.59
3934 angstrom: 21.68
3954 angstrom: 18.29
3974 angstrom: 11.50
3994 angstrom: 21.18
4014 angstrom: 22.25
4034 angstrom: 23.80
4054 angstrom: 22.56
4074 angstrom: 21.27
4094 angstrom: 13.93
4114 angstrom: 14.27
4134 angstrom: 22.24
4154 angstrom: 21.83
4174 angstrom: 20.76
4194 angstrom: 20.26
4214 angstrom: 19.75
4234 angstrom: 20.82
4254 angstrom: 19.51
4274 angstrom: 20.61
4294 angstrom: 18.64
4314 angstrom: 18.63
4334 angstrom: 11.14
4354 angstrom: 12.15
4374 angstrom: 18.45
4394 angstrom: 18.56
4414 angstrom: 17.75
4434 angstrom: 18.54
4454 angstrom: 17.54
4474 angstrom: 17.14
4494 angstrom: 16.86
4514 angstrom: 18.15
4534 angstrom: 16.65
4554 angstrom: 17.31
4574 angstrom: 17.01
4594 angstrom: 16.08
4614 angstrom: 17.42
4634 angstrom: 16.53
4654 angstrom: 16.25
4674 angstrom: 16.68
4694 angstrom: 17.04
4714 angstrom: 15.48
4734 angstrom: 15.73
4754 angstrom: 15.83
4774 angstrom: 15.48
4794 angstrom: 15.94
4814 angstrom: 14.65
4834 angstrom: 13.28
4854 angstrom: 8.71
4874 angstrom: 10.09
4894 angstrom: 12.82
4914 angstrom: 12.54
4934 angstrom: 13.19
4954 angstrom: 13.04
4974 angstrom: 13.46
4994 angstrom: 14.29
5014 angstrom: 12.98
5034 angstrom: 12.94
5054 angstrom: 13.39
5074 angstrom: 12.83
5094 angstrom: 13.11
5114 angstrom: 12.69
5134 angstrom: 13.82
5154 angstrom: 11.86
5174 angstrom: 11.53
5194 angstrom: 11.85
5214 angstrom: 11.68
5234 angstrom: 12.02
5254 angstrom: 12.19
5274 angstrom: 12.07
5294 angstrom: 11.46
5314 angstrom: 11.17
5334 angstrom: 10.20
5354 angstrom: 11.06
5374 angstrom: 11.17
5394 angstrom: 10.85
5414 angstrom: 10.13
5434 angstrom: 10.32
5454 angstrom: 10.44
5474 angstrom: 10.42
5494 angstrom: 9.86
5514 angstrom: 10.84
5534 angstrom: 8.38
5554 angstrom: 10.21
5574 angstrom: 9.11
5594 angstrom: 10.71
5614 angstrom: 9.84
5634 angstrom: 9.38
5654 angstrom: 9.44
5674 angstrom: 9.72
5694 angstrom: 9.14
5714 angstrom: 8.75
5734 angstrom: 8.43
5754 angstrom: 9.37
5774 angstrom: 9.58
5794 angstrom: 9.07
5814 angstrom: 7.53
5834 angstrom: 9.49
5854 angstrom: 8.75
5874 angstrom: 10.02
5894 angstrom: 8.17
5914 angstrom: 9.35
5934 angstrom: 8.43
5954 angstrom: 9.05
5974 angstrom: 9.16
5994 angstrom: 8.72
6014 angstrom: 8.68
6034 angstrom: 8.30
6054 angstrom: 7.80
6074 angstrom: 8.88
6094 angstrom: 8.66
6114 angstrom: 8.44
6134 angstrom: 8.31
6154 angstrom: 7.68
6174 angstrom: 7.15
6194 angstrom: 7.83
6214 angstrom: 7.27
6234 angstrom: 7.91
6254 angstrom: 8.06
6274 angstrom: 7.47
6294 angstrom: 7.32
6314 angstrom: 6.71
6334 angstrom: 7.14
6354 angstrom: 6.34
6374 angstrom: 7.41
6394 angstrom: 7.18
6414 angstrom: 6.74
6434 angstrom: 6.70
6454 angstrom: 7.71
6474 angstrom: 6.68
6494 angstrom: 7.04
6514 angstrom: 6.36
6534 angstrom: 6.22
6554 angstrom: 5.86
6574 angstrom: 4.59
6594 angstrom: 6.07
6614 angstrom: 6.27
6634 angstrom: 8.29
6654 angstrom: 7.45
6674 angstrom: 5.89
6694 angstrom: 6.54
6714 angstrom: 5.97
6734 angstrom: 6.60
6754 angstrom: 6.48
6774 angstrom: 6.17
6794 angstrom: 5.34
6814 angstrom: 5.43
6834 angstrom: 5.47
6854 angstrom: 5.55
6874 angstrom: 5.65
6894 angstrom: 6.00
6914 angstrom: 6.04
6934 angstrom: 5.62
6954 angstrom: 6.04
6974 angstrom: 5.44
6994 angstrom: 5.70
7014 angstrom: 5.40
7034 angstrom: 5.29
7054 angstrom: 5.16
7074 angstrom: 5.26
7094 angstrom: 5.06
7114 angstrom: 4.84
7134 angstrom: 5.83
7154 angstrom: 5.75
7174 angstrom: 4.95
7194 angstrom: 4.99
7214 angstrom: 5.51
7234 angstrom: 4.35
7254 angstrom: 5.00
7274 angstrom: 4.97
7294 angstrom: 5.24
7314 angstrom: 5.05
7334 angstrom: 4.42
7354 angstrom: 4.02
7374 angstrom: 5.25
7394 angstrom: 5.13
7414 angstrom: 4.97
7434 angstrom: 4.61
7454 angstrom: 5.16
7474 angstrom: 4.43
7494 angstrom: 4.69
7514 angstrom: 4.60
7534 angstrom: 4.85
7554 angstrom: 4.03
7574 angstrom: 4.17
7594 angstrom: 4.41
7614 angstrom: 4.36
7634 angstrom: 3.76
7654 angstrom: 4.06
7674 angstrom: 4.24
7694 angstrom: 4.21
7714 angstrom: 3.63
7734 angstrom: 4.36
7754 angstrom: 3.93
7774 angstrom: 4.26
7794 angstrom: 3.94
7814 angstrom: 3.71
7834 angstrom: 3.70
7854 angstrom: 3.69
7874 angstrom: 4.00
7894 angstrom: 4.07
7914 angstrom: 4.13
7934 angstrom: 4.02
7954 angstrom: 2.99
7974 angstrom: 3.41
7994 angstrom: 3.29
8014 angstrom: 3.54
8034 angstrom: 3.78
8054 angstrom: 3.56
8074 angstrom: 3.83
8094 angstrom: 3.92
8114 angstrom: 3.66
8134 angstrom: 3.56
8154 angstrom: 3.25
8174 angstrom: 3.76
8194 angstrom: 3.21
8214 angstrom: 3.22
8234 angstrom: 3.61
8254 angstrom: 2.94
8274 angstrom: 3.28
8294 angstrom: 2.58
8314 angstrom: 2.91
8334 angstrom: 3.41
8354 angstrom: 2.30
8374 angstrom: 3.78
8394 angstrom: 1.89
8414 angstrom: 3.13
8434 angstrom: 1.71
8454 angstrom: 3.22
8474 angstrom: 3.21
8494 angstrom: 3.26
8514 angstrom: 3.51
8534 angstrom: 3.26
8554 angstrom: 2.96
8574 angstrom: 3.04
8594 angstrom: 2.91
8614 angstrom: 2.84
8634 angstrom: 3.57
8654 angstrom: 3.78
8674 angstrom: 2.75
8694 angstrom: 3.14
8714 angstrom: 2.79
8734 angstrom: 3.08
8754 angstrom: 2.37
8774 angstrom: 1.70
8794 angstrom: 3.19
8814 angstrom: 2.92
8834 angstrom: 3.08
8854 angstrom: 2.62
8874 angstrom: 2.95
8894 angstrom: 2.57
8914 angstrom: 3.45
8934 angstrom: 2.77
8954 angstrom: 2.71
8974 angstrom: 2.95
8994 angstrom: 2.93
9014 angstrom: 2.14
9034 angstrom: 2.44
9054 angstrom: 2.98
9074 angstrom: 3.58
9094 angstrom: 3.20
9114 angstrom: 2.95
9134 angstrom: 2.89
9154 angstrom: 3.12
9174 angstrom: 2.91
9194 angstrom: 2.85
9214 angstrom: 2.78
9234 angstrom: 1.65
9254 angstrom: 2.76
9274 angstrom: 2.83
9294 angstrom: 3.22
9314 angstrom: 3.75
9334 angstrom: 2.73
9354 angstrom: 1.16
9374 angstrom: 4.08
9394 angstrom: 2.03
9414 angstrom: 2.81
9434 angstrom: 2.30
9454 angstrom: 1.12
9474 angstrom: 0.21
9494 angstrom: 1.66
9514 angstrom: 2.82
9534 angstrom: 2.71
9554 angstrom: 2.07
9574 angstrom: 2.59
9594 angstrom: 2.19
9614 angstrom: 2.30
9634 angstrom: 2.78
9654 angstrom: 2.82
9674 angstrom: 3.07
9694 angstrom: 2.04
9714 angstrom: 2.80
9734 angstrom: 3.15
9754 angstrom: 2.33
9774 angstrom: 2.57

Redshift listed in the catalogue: 0.000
